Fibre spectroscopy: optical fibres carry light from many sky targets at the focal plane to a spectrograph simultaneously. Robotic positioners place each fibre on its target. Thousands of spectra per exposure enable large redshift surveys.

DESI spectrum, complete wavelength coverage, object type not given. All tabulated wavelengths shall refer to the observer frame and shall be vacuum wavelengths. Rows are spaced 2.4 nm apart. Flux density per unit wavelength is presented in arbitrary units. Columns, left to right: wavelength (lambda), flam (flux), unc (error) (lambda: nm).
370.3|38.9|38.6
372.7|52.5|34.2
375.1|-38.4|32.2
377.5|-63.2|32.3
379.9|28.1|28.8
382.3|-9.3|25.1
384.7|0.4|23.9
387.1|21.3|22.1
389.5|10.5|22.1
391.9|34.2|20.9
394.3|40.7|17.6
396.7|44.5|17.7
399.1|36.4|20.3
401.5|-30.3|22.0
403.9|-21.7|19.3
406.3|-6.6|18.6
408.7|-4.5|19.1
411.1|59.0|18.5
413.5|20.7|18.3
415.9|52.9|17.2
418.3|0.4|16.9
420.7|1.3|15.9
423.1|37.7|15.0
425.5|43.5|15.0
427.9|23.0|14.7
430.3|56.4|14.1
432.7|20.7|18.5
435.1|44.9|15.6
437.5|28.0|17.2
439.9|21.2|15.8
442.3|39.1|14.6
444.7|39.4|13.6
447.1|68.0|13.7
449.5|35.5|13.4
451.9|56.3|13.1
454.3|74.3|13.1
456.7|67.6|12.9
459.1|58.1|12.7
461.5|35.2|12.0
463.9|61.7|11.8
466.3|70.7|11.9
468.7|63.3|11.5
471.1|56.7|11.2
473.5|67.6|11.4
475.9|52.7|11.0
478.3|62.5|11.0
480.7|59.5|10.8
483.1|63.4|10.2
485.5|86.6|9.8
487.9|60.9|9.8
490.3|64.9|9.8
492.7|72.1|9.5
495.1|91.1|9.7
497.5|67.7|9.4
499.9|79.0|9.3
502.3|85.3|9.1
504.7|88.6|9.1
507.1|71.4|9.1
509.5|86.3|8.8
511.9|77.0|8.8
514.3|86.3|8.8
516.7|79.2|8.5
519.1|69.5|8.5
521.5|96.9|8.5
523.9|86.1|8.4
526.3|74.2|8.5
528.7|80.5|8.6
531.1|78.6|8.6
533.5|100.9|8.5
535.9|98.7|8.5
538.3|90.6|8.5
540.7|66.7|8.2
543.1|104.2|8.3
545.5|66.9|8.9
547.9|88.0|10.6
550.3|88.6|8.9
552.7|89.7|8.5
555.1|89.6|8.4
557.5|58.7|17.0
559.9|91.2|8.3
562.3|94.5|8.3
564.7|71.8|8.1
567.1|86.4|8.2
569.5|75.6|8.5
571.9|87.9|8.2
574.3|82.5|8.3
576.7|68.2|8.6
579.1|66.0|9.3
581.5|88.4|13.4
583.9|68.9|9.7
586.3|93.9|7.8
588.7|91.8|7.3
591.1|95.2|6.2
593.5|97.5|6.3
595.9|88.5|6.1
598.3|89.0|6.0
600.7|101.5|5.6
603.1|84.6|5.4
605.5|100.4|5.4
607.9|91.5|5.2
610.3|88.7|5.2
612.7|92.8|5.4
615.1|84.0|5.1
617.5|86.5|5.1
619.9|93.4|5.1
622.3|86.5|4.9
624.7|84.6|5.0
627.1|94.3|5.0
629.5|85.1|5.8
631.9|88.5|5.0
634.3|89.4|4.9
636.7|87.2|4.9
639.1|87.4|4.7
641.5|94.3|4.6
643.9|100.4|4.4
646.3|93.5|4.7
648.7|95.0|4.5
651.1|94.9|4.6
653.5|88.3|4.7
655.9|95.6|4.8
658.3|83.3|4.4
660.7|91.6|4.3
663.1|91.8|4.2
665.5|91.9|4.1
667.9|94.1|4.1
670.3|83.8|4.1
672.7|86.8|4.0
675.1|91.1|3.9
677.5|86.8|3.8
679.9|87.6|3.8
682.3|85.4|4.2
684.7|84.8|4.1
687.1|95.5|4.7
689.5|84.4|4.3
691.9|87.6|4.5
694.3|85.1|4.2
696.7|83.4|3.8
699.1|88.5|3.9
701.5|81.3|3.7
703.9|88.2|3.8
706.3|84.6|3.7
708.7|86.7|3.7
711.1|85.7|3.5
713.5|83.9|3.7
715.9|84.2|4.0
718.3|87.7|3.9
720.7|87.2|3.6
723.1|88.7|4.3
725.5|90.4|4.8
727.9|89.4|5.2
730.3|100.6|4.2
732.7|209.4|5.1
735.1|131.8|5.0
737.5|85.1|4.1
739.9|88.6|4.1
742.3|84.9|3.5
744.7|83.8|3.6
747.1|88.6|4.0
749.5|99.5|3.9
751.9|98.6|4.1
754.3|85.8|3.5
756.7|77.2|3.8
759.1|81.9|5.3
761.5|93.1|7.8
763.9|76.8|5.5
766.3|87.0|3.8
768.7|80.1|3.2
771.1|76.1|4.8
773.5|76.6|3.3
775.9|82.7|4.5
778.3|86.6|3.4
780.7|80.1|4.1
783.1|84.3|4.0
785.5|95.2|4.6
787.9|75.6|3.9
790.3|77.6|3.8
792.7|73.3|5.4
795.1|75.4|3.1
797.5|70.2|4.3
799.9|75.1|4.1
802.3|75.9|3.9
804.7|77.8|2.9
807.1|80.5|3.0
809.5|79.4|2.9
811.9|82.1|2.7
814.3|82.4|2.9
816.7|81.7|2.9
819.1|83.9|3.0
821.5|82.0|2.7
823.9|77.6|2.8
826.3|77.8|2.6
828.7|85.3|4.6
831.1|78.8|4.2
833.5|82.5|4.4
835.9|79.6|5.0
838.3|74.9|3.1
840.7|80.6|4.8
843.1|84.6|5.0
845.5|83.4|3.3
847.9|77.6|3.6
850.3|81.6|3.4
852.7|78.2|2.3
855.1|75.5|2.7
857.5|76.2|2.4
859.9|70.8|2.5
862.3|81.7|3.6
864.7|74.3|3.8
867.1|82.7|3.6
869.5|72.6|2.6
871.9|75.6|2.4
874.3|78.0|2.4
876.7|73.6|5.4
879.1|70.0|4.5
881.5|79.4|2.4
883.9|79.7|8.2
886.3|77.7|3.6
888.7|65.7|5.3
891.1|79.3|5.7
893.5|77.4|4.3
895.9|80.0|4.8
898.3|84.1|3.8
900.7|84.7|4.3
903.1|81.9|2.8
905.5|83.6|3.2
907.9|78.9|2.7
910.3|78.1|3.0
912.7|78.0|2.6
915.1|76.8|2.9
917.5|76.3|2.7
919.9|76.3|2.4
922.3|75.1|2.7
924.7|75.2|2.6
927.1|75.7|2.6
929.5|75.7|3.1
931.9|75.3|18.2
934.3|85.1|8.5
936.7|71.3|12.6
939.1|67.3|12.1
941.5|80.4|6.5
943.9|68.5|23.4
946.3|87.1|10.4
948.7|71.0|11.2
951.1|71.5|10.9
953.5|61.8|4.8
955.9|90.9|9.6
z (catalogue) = 0.116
